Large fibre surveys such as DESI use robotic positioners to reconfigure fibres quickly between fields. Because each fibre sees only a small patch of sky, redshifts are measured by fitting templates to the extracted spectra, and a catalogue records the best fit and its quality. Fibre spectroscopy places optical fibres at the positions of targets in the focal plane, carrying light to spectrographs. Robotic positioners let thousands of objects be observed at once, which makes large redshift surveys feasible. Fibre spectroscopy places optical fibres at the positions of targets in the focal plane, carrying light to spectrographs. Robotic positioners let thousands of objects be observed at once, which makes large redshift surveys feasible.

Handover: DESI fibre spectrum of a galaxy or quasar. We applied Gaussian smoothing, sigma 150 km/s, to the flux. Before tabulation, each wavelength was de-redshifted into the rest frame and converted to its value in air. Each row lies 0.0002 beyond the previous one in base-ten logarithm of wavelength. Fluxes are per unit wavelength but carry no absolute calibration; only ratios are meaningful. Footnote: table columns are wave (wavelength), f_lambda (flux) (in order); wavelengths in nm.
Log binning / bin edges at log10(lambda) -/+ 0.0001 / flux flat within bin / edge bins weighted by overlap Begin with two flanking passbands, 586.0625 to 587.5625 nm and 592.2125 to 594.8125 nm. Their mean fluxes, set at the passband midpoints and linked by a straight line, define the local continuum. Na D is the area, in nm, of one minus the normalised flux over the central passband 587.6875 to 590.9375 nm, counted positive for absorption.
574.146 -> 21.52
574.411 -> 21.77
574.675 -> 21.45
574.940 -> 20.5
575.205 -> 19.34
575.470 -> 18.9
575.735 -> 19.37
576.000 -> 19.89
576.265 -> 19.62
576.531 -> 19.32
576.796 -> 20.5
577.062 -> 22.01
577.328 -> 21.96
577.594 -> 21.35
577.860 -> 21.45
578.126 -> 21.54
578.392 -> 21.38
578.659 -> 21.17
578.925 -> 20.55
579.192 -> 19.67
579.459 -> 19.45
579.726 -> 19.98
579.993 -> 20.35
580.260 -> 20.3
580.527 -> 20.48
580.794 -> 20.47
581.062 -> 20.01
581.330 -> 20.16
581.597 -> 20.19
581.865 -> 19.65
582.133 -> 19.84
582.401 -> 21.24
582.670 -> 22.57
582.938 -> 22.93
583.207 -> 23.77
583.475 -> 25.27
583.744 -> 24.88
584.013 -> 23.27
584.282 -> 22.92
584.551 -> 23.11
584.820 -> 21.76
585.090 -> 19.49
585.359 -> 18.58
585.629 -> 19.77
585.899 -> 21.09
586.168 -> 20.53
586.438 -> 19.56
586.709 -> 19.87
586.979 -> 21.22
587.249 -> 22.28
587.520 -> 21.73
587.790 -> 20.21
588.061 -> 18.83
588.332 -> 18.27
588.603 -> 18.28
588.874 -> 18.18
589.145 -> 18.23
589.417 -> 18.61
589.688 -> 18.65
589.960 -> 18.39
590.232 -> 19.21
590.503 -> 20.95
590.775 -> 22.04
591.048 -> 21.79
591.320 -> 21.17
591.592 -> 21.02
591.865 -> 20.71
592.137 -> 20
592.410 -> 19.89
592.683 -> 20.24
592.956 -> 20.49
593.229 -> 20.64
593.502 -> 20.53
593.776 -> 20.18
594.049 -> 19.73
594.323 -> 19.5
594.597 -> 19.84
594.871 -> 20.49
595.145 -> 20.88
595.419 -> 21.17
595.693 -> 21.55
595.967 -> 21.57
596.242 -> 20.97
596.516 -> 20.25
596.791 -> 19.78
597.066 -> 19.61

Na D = 0.22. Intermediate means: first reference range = 20.8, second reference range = 20.1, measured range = 19.2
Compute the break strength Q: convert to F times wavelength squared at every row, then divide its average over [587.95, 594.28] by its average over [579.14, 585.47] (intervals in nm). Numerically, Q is 1.0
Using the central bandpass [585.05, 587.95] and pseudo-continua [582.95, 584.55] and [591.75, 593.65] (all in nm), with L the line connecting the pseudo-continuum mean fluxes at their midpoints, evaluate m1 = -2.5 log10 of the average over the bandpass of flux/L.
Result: 0.12 mag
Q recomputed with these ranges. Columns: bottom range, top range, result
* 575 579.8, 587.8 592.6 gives 1.01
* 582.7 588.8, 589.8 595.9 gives 0.99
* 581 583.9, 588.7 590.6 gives 0.88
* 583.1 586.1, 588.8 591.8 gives 0.92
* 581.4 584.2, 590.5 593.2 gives 0.96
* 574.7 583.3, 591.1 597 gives 1.05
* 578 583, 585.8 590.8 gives 0.98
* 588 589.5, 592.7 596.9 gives 1.14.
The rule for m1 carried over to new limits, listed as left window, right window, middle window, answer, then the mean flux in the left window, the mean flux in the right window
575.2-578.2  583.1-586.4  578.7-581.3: 0.05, 20.5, 22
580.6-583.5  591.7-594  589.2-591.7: 0.02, 21.3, 20.3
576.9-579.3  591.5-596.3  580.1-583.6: -0.01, 21.2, 20.5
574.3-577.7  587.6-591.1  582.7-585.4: -0.15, 20.4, 19.3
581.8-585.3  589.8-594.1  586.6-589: 0.08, 22.3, 20.4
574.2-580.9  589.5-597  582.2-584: -0.14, 20.5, 20.4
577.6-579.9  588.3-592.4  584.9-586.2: 0.01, 20.7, 19.7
